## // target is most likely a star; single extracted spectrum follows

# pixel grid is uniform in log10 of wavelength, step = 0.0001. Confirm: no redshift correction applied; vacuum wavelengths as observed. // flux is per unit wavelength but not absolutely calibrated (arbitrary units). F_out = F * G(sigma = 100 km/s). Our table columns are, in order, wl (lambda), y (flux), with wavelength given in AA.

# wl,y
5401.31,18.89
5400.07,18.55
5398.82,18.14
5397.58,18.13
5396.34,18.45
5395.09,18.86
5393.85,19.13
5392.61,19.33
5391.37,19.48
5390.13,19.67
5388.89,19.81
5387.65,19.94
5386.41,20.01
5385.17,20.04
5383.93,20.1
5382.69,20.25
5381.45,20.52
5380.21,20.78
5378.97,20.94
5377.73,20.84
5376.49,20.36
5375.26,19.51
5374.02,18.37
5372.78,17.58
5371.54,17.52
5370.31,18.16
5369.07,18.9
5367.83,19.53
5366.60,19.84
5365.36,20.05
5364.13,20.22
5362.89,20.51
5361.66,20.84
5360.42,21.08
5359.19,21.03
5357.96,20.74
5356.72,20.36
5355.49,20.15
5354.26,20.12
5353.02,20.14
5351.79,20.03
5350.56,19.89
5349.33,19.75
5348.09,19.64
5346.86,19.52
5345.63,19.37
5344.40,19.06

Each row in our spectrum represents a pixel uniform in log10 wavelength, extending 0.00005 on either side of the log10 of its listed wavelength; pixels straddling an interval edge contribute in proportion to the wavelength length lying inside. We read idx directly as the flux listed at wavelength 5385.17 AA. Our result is 20.04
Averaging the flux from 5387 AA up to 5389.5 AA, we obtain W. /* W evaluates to 19.9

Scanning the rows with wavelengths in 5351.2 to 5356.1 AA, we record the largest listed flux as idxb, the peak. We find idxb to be 20.15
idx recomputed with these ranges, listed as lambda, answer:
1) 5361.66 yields 20.84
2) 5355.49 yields 20.15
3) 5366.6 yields 19.84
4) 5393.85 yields 19.13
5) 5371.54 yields 17.52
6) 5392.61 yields 19.33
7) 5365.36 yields 20.05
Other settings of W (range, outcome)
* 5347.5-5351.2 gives 19.7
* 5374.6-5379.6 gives 20.4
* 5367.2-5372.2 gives 18.5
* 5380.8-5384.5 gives 20.3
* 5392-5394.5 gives 19.3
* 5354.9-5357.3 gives 20.3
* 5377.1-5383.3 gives 20.6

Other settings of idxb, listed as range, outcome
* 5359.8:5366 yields 21.08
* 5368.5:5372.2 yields 18.9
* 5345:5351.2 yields 19.89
